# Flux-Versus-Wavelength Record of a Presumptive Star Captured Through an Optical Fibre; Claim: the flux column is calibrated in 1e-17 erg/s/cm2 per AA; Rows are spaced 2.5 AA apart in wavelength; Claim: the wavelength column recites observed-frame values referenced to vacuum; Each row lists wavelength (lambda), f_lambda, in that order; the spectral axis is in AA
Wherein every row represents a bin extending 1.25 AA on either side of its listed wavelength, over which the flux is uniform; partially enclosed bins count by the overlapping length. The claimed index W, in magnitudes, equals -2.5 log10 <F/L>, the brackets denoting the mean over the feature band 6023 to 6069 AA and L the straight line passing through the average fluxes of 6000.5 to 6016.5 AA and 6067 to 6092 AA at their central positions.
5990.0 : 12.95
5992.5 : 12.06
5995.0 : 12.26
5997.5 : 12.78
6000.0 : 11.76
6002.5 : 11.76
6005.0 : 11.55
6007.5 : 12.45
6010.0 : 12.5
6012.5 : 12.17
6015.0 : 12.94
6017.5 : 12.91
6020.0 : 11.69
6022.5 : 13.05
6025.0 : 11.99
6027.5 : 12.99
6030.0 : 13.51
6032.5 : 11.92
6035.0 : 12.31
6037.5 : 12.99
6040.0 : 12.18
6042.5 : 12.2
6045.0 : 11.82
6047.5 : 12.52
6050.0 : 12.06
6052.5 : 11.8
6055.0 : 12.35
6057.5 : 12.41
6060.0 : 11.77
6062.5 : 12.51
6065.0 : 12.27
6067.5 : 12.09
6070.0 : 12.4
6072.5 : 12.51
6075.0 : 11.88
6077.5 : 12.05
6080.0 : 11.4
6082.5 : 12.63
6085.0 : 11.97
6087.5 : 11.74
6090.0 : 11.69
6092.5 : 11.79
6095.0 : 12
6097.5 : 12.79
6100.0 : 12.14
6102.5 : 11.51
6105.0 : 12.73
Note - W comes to -0.019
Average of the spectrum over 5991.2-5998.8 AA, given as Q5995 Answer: 12.4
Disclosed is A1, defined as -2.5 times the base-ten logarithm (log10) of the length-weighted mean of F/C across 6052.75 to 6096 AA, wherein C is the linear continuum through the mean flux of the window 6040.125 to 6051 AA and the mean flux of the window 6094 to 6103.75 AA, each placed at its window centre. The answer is 0.00 mag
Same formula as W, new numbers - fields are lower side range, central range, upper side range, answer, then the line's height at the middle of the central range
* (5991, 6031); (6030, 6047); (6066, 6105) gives -0.006 mag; 12.3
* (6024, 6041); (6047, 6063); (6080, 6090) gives 0.012 mag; 12.3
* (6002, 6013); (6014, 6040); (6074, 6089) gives -0.048 mag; 12.1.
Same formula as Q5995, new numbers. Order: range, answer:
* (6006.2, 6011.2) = 12.5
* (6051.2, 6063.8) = 12.2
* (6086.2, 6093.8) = 11.7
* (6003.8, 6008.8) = 12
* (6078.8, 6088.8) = 11.9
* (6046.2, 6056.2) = 12.2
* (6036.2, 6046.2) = 12.3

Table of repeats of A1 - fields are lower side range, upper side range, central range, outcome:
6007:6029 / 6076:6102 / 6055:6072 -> -0.01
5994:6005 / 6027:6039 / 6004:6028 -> 0.00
